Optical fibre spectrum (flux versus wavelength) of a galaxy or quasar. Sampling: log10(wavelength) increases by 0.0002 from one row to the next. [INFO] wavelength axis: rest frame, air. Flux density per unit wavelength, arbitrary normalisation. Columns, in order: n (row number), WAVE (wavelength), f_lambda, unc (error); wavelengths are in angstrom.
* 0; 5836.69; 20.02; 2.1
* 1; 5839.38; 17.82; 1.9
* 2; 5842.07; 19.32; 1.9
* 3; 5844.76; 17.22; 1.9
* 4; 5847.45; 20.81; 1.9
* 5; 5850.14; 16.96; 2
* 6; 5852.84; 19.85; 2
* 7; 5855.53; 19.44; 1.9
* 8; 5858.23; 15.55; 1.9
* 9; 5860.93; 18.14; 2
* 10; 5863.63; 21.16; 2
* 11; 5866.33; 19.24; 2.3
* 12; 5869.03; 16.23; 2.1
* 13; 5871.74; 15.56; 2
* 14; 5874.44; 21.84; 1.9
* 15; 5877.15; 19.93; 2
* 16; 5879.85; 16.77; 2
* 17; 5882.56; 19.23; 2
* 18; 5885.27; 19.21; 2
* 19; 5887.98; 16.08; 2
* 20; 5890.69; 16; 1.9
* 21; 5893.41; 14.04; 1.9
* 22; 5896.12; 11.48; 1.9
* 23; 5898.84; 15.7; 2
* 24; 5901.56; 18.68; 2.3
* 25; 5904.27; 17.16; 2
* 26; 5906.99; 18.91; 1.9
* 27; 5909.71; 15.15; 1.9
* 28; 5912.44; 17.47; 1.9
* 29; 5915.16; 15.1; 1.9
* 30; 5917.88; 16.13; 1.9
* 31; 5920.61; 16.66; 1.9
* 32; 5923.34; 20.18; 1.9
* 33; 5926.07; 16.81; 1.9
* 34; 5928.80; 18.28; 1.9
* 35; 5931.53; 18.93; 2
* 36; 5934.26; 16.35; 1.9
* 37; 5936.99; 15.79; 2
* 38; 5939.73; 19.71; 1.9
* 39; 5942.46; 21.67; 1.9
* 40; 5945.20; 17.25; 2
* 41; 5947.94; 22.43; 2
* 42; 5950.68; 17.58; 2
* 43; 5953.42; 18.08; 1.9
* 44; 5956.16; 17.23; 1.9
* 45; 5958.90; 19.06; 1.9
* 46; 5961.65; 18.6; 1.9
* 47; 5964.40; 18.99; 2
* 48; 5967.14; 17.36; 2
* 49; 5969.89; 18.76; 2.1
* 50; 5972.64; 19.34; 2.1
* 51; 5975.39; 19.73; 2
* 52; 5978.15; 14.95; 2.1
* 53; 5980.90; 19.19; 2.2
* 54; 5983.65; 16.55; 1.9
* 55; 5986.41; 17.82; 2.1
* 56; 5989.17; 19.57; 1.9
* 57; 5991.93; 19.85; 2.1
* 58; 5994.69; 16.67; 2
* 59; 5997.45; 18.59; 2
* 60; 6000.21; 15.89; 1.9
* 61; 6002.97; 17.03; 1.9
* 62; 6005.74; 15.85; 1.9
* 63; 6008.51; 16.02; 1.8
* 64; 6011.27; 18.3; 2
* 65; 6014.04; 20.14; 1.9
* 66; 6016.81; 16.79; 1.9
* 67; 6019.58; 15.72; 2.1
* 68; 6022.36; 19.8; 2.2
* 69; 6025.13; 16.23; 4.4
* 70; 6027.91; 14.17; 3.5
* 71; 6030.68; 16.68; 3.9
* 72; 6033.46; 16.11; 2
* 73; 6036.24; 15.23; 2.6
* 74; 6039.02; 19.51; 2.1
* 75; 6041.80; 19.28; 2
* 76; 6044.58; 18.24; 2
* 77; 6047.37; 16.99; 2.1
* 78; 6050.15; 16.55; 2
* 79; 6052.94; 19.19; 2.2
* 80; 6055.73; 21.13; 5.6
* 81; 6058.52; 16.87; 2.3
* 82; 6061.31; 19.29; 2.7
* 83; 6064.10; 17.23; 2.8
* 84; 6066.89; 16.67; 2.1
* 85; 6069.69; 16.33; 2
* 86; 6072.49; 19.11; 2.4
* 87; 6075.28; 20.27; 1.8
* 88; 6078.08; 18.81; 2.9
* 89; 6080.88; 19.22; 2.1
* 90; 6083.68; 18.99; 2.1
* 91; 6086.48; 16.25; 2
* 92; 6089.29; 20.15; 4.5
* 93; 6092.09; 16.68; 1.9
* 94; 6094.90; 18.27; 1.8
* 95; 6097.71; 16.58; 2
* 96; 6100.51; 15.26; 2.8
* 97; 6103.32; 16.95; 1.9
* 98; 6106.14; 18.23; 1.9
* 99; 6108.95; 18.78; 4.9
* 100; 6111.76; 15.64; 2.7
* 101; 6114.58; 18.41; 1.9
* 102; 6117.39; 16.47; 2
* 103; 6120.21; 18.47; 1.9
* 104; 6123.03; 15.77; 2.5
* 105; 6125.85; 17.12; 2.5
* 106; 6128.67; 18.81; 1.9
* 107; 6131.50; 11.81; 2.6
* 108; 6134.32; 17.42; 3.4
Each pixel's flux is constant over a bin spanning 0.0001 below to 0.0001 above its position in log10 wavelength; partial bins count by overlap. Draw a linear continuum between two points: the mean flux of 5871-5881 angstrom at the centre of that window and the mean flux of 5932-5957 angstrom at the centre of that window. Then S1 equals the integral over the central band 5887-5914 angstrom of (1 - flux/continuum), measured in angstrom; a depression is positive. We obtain 3.77 angstrom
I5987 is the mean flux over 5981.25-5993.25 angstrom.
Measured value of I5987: 18.5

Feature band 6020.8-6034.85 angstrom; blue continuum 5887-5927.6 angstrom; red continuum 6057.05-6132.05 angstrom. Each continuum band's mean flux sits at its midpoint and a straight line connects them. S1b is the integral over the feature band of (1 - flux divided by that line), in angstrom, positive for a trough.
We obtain 0.5 angstrom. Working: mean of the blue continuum 16.4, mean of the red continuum 17.6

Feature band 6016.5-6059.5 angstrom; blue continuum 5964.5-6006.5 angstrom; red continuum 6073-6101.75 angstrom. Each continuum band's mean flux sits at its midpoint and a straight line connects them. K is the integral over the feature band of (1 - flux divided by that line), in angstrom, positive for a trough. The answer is 1.4 angstrom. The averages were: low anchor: 17.9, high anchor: 18.1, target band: 17.4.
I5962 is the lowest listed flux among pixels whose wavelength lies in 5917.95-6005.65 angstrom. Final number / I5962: 14.95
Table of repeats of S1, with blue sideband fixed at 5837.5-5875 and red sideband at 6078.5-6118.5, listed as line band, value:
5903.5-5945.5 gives 1.4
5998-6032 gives 1.8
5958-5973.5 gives -0.5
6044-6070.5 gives -0.2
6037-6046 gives -0.5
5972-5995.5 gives -0.2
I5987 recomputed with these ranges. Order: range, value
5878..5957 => 17.4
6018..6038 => 16.3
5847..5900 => 17.6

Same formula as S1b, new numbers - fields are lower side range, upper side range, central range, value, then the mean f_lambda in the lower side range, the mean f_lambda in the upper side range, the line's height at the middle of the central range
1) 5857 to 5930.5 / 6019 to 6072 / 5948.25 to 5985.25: -1.8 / 17.3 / 17.5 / 17.4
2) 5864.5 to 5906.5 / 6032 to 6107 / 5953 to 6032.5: -0.3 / 17.2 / 17.9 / 17.6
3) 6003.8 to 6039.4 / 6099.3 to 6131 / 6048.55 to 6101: -3.3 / 16.9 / 17.1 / 17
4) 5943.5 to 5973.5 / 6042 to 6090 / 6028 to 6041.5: 1.2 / 18.6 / 18.3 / 18.4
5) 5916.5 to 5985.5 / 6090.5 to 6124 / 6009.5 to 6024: -0.2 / 18.2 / 17.2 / 17.8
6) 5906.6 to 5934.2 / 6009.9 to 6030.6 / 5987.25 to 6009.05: -0.3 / 17.3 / 17.3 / 17.3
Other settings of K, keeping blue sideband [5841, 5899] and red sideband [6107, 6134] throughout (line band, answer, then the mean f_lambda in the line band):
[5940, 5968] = -2.3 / 18.9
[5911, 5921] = 0.7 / 16.3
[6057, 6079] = -1.3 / 18.1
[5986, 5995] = -0.7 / 18.8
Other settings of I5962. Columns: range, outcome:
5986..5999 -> 16.67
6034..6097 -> 15.23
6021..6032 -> 14.17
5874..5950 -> 11.48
